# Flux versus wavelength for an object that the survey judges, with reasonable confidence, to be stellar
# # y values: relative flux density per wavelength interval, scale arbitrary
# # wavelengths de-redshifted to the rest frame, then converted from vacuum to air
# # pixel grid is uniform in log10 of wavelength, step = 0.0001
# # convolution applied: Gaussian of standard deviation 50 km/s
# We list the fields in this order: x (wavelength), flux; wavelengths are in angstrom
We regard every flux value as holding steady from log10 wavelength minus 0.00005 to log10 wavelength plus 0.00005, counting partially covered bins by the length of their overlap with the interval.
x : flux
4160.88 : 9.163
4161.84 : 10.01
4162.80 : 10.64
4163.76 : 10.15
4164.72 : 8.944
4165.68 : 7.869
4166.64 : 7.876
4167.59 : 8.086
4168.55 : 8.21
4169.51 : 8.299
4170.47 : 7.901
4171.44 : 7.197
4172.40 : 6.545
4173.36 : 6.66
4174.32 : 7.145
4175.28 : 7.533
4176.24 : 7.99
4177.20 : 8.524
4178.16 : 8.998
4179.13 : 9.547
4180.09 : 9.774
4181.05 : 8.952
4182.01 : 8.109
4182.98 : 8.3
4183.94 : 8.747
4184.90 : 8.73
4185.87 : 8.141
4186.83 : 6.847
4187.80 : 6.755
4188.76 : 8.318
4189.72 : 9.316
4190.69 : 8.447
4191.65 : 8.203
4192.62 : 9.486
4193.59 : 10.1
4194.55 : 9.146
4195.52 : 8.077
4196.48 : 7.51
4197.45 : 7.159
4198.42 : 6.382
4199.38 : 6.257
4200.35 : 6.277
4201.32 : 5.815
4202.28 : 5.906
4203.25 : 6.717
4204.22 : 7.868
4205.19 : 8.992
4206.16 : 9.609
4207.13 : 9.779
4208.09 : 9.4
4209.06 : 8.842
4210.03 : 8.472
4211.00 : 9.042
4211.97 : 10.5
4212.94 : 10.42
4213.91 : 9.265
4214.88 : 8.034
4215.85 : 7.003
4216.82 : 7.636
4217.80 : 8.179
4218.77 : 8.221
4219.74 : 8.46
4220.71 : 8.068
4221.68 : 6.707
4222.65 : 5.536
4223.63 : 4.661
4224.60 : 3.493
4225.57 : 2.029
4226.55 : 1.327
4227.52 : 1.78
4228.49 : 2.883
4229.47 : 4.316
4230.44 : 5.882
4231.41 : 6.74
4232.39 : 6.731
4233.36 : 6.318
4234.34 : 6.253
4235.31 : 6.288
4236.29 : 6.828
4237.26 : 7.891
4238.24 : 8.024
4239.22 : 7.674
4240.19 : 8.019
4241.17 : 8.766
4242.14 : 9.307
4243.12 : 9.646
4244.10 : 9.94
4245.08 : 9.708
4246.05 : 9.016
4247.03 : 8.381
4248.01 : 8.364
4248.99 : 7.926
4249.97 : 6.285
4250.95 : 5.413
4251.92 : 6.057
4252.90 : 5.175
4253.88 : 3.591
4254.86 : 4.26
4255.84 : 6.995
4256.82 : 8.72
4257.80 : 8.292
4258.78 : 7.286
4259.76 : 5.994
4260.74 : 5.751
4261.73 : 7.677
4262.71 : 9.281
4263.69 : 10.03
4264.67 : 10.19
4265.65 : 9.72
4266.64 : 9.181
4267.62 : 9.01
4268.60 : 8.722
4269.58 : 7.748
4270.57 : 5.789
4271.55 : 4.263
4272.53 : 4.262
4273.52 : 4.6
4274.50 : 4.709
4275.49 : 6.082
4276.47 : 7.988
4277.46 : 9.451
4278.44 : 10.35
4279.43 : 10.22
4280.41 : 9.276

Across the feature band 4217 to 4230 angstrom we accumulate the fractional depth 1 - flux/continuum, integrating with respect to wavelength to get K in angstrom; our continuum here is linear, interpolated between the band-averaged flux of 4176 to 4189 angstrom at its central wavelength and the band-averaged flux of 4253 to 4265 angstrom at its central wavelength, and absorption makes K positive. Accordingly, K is 4.48 angstrom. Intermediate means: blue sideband 8.42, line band 5.11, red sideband 7.23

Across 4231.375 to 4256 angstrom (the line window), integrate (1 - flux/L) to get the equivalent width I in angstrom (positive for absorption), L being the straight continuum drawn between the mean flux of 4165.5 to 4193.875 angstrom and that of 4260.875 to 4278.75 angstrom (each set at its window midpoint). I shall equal 1.6 angstrom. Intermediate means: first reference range 8.21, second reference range 7.66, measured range 7.3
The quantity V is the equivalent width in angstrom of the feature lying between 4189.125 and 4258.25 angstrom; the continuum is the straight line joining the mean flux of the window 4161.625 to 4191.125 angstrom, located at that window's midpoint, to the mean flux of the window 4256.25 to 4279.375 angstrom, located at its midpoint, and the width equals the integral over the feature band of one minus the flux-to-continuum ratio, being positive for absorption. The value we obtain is 6.0 angstrom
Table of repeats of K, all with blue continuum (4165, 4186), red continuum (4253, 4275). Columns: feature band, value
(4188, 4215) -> -1.72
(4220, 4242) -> 4.80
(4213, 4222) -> -0.54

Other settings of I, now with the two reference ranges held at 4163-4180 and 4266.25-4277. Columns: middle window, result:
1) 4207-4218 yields -2.0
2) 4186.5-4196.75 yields -0.8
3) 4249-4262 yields 1.0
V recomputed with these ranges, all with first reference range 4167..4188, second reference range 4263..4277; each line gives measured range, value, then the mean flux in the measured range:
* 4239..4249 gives -1.8 angstrom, 8.87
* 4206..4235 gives 3.5 angstrom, 6.82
